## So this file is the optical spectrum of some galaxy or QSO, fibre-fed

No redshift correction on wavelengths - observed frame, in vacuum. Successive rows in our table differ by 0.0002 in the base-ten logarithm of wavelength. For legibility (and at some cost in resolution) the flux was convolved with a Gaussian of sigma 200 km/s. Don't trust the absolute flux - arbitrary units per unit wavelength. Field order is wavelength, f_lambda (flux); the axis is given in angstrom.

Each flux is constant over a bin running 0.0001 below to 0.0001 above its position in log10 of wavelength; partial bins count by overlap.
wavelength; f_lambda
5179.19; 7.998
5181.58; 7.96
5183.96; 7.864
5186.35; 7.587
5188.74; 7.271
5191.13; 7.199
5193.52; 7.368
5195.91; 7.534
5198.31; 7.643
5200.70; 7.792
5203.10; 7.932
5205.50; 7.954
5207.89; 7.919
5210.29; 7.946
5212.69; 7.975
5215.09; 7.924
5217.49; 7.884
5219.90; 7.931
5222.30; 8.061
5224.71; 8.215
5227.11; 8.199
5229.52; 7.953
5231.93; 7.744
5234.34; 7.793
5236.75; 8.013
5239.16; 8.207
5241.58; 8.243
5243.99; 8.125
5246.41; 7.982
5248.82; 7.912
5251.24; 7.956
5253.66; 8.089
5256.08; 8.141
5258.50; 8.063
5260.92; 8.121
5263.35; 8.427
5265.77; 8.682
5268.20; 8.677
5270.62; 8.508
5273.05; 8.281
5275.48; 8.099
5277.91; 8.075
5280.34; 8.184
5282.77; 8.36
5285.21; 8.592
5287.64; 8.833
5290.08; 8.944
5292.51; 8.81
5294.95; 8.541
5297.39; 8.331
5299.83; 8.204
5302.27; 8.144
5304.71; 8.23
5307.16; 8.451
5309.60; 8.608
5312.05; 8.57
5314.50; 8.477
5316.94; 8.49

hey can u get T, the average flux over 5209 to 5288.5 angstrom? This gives 8.15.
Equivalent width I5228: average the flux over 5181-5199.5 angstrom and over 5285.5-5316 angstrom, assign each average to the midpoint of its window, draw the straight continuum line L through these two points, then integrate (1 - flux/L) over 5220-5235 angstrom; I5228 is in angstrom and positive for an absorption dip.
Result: -0.25 angstrom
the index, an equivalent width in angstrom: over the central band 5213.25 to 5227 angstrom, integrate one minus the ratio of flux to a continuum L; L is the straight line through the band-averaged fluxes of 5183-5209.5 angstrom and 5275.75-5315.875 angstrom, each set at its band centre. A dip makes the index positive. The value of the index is -0.3 angstrom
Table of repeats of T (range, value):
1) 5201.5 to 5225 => 7.96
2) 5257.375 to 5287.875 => 8.36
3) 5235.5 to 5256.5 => 8.07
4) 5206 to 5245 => 8.01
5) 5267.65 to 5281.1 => 8.29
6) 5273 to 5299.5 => 8.46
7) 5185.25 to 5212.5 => 7.66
